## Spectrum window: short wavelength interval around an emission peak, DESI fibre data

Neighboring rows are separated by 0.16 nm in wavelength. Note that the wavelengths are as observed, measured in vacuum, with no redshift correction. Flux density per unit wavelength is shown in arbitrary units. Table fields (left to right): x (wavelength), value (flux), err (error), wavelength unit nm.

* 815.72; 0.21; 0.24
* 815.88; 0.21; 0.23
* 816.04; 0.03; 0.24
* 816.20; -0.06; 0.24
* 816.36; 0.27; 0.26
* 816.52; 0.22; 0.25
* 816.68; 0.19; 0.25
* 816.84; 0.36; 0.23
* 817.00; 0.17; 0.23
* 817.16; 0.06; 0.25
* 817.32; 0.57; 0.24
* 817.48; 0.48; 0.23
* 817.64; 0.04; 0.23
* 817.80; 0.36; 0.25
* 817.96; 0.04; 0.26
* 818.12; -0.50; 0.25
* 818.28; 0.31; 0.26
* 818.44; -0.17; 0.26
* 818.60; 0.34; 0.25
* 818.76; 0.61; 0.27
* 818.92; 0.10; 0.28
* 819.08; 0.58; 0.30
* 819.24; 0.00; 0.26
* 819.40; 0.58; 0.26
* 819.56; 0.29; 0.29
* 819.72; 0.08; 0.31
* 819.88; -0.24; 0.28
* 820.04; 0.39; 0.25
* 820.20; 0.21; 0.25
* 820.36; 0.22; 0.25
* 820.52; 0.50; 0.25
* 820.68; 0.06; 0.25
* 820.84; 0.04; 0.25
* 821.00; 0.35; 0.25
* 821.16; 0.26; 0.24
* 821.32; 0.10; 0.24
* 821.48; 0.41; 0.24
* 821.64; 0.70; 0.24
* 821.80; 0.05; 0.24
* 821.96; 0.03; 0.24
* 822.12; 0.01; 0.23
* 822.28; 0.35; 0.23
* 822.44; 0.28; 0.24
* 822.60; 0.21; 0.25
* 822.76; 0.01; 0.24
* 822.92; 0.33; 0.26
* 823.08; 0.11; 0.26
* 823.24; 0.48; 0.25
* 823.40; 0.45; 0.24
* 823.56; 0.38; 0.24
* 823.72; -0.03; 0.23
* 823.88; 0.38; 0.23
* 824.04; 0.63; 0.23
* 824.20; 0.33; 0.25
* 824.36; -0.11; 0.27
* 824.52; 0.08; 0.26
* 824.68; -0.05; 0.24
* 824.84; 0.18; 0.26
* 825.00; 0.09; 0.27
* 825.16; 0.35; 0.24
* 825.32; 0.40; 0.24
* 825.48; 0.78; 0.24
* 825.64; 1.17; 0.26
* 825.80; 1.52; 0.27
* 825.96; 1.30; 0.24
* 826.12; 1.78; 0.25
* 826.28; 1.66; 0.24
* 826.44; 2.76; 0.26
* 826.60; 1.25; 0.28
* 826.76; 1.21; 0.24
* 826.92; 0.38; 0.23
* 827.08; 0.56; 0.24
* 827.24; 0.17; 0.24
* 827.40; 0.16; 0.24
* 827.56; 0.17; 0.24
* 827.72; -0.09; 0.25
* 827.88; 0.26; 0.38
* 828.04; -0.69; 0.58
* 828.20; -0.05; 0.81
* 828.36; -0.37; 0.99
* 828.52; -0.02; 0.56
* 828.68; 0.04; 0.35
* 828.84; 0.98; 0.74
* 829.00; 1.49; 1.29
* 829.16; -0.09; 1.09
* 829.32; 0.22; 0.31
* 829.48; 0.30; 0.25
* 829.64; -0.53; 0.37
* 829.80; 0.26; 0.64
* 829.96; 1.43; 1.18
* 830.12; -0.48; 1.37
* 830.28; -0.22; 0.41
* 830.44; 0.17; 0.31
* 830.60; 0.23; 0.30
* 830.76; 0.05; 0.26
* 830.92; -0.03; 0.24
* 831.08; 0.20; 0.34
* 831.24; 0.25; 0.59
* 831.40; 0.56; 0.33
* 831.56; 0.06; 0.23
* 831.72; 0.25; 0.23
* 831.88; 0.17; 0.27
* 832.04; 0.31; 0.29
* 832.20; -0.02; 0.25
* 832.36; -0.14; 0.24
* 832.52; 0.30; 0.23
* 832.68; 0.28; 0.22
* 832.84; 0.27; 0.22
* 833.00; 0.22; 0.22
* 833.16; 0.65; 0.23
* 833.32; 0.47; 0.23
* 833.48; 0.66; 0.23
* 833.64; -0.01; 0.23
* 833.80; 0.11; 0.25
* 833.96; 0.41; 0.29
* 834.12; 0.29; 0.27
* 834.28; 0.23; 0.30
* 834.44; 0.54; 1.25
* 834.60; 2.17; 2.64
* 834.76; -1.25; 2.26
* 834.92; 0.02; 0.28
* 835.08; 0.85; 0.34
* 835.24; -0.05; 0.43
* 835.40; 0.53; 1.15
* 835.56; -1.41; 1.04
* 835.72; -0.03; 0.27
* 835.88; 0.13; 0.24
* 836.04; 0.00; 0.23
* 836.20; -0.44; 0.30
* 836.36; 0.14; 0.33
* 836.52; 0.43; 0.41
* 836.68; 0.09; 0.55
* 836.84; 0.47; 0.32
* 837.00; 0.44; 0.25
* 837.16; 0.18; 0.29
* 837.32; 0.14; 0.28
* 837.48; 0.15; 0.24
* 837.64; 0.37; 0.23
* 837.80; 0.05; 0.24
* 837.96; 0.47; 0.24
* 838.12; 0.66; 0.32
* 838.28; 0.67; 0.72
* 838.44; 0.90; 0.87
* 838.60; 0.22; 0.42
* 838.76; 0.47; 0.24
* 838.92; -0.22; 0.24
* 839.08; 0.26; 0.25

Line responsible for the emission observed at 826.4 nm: [O II]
